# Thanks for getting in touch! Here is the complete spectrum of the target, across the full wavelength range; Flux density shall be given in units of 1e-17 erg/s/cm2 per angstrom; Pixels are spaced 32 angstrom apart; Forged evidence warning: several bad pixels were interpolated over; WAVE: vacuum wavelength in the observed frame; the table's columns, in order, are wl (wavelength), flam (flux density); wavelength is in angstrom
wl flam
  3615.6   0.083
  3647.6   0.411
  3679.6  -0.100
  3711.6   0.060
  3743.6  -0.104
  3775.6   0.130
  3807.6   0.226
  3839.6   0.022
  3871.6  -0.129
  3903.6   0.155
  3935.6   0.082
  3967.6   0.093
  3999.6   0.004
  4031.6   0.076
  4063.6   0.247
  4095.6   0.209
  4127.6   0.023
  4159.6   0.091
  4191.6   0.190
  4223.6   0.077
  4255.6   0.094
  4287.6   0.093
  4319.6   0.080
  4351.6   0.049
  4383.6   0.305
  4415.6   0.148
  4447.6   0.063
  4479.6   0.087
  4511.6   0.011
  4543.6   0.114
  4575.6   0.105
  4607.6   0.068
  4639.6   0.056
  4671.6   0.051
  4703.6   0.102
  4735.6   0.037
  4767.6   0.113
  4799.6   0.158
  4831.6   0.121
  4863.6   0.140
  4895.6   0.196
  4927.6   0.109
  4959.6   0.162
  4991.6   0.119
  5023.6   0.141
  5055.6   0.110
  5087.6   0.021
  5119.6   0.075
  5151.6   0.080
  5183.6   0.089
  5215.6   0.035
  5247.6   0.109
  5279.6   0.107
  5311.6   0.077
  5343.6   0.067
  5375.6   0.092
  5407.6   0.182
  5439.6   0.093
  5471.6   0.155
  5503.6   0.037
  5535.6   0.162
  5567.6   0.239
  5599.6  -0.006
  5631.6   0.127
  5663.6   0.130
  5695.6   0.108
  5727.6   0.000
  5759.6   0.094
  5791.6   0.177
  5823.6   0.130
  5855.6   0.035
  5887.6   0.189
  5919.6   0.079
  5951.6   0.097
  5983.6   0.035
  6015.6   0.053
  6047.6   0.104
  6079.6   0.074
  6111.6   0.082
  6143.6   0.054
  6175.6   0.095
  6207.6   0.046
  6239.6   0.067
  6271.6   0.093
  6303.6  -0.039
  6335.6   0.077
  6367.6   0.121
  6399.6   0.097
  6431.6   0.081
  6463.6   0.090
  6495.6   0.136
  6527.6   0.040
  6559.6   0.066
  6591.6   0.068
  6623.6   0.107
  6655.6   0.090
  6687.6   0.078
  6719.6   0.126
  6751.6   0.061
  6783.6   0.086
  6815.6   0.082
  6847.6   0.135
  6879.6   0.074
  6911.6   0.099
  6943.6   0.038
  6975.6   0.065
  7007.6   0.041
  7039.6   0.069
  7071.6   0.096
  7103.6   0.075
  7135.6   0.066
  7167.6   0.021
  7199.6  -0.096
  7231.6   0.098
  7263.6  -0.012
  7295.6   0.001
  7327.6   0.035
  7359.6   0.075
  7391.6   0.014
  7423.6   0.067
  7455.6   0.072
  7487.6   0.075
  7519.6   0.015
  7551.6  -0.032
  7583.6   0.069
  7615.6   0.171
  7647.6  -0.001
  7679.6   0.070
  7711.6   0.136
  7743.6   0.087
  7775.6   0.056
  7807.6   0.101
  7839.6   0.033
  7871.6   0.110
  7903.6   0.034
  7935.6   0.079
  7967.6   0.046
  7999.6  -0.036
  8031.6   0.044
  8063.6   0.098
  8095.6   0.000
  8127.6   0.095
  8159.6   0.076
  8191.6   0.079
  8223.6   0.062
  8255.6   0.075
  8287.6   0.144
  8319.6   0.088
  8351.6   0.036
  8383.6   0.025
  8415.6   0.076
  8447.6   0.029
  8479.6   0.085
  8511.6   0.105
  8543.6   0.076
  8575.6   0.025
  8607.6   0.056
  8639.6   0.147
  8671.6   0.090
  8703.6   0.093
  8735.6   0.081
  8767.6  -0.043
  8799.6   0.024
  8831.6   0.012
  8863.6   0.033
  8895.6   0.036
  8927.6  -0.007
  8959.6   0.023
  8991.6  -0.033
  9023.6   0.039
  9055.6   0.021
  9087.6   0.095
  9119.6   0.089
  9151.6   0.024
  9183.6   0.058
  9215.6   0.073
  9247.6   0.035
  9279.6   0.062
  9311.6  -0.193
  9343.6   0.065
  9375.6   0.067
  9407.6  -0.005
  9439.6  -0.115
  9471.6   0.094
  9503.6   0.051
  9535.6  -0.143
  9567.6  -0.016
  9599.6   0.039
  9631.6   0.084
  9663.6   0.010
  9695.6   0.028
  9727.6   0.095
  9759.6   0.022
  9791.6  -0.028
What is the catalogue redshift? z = 0.17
